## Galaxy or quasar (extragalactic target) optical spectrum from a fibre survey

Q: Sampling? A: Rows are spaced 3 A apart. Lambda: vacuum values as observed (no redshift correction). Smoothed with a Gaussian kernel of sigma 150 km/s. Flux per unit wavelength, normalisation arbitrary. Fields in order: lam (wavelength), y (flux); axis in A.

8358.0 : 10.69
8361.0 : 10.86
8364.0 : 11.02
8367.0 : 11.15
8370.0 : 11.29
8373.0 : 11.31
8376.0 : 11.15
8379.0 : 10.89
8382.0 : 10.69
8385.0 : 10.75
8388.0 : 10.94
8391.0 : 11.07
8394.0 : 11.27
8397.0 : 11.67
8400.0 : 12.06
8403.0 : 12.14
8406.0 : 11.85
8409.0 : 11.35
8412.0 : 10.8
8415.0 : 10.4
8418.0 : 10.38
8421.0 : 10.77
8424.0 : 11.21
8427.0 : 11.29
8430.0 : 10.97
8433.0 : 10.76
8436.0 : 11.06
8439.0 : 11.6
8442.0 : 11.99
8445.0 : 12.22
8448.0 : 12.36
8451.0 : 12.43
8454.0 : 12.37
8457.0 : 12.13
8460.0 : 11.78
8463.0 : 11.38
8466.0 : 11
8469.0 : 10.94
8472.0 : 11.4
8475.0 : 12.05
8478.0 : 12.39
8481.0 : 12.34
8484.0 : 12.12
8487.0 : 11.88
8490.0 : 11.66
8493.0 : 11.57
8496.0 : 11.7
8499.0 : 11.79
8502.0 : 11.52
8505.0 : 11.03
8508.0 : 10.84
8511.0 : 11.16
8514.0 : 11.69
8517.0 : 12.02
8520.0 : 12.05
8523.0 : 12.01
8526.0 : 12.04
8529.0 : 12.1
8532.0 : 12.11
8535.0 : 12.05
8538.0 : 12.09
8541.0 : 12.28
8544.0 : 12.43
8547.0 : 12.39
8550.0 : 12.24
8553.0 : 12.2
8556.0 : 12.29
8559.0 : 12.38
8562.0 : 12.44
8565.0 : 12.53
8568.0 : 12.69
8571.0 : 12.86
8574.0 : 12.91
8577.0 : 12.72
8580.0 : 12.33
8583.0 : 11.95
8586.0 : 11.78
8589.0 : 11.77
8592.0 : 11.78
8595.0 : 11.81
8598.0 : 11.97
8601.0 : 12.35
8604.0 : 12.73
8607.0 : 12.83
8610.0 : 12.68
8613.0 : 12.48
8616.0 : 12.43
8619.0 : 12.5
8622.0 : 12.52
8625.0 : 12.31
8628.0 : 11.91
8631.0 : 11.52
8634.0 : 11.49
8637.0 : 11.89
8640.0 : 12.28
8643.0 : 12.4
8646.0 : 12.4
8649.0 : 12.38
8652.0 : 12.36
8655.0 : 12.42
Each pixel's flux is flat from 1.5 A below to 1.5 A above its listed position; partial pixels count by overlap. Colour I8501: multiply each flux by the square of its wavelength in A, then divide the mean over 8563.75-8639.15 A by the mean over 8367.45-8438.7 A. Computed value 1.2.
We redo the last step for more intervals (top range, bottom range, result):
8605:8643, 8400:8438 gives 1.16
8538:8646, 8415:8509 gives 1.10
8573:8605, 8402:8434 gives 1.14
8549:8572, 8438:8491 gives 1.07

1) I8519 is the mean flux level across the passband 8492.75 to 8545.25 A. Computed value 11.8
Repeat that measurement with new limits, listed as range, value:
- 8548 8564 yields 12.3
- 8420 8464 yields 11.6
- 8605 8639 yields 12.2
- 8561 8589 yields 12.4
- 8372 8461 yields 11.4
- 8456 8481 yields 11.7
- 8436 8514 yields 11.7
